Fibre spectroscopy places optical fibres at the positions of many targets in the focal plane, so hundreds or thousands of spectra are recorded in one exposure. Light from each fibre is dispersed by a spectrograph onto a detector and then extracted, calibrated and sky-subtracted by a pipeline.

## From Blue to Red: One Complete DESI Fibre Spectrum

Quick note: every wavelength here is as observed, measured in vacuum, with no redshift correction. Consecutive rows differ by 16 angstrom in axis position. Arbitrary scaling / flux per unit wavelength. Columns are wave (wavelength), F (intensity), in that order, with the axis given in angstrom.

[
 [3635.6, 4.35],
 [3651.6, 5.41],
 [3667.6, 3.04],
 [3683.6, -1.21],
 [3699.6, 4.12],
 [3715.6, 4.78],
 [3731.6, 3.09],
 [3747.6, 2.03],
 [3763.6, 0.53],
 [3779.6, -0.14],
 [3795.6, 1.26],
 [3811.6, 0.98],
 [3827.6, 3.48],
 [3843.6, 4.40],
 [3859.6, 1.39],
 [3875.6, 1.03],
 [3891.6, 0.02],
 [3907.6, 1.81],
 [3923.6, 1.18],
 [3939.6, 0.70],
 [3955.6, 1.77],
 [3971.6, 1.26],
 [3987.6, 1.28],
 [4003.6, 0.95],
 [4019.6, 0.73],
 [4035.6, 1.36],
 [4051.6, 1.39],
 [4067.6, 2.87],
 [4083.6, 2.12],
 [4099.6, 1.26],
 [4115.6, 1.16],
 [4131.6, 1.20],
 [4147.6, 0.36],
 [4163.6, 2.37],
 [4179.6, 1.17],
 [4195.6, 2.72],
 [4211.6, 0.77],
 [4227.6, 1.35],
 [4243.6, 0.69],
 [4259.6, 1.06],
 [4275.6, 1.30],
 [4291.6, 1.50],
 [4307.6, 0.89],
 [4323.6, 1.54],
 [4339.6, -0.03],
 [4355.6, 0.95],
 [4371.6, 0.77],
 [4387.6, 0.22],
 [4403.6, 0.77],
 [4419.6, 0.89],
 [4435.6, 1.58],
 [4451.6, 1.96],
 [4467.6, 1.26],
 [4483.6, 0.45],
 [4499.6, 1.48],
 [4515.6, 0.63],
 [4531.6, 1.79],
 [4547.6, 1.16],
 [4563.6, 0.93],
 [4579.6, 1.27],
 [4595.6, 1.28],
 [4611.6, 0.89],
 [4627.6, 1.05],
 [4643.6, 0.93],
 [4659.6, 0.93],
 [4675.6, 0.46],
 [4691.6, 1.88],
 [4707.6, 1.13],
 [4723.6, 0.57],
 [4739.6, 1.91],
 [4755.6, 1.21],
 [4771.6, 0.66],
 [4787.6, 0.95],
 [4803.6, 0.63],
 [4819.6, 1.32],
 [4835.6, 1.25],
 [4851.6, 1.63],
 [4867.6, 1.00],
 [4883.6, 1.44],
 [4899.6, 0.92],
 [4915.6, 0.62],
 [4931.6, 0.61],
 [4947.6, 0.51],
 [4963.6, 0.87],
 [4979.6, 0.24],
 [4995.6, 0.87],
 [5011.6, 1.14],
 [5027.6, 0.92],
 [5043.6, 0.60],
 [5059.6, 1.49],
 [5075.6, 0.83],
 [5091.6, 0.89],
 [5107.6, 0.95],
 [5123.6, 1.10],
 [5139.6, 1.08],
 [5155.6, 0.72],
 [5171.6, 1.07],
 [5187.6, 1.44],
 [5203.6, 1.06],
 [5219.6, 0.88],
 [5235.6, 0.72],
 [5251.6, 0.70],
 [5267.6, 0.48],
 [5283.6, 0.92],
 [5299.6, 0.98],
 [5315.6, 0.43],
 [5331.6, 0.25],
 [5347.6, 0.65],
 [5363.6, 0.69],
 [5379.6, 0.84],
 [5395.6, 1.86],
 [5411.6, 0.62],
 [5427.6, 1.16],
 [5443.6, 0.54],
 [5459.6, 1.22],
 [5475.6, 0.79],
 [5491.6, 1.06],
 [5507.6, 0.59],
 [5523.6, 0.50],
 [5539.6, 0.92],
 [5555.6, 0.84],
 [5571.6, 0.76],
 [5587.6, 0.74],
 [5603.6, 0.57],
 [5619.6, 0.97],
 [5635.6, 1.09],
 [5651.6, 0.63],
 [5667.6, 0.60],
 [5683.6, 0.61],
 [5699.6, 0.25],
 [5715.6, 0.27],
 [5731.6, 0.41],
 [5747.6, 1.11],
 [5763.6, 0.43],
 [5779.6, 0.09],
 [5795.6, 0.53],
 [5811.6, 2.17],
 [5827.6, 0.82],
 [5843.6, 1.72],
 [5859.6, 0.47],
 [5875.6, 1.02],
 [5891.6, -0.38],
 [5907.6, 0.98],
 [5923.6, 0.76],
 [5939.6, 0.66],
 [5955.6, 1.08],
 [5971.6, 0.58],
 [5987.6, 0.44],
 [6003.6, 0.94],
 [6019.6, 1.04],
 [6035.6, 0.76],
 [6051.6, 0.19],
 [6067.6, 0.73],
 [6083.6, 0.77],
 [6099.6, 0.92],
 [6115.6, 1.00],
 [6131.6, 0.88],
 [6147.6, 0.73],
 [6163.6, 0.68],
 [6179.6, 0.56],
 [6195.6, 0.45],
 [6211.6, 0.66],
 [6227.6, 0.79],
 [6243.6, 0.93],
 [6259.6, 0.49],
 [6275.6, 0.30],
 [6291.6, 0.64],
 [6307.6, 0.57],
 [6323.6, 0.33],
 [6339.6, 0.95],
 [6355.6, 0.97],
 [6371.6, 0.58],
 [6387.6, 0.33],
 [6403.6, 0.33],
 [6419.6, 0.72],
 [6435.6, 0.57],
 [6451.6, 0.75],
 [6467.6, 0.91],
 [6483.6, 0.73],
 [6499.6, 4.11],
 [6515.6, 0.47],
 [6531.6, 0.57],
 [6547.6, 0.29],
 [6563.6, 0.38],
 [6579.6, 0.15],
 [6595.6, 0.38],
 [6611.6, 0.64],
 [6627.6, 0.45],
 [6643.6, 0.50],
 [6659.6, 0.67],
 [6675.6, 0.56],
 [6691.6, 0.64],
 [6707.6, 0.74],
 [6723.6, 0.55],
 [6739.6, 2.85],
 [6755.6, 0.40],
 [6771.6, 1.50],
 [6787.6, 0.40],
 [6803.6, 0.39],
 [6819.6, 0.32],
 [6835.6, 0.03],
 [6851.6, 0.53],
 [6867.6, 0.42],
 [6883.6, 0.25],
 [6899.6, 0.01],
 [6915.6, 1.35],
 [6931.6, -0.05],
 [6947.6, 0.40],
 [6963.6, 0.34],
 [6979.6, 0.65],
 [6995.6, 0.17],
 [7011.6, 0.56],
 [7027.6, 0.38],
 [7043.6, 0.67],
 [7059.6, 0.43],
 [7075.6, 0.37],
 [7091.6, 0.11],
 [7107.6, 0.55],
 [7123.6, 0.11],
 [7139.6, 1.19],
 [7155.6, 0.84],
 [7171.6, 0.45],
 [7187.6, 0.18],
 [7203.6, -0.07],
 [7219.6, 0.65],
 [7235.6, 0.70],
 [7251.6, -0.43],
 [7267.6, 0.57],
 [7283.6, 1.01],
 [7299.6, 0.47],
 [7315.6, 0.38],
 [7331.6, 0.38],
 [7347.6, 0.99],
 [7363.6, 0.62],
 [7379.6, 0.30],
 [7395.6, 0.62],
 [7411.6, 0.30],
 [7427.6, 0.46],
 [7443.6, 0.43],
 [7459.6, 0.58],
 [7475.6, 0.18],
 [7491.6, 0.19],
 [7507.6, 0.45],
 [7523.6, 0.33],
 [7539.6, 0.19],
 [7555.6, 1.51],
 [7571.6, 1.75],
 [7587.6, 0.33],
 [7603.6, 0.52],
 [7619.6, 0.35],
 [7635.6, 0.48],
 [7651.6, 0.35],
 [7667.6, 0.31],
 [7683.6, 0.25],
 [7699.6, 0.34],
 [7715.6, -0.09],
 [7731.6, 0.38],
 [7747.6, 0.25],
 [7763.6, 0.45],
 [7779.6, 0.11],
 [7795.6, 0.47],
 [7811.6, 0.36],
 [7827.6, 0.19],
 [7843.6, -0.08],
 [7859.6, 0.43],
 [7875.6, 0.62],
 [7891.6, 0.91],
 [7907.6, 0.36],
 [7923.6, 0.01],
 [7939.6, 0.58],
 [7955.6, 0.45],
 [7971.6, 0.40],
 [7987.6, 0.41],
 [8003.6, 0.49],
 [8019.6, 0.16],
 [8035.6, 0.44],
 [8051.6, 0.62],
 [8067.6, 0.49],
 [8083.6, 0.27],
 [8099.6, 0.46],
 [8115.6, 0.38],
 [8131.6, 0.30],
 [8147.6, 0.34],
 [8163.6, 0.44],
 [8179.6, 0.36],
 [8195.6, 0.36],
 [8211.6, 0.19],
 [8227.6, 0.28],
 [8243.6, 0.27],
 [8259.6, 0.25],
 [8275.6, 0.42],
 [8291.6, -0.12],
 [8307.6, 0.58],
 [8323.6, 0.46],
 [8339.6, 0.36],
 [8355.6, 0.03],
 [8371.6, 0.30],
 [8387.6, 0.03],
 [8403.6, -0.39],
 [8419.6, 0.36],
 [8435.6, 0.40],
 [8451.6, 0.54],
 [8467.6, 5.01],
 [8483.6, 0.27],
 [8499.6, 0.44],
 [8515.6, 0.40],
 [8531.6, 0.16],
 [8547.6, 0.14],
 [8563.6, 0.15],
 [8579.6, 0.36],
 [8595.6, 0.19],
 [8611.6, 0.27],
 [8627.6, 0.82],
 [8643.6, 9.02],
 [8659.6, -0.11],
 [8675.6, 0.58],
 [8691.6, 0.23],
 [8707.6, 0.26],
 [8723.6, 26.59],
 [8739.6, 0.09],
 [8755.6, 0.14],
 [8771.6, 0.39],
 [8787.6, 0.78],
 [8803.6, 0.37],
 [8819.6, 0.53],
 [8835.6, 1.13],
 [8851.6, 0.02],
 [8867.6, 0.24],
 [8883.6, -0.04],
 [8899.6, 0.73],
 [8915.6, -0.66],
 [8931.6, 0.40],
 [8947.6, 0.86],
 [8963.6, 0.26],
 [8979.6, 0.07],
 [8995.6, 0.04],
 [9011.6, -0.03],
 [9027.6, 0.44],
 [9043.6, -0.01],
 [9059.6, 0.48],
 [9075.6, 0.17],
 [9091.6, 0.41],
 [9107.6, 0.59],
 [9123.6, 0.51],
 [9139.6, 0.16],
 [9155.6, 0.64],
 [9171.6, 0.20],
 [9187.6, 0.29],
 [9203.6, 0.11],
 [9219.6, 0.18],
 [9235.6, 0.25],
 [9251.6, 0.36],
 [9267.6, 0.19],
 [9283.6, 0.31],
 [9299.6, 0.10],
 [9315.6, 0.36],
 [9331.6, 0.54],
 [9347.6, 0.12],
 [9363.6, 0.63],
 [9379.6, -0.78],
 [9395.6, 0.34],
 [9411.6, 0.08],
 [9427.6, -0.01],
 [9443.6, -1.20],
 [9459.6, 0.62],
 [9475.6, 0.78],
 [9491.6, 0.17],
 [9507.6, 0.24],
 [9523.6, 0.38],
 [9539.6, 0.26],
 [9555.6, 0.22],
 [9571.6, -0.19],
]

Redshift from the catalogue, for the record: 0.74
